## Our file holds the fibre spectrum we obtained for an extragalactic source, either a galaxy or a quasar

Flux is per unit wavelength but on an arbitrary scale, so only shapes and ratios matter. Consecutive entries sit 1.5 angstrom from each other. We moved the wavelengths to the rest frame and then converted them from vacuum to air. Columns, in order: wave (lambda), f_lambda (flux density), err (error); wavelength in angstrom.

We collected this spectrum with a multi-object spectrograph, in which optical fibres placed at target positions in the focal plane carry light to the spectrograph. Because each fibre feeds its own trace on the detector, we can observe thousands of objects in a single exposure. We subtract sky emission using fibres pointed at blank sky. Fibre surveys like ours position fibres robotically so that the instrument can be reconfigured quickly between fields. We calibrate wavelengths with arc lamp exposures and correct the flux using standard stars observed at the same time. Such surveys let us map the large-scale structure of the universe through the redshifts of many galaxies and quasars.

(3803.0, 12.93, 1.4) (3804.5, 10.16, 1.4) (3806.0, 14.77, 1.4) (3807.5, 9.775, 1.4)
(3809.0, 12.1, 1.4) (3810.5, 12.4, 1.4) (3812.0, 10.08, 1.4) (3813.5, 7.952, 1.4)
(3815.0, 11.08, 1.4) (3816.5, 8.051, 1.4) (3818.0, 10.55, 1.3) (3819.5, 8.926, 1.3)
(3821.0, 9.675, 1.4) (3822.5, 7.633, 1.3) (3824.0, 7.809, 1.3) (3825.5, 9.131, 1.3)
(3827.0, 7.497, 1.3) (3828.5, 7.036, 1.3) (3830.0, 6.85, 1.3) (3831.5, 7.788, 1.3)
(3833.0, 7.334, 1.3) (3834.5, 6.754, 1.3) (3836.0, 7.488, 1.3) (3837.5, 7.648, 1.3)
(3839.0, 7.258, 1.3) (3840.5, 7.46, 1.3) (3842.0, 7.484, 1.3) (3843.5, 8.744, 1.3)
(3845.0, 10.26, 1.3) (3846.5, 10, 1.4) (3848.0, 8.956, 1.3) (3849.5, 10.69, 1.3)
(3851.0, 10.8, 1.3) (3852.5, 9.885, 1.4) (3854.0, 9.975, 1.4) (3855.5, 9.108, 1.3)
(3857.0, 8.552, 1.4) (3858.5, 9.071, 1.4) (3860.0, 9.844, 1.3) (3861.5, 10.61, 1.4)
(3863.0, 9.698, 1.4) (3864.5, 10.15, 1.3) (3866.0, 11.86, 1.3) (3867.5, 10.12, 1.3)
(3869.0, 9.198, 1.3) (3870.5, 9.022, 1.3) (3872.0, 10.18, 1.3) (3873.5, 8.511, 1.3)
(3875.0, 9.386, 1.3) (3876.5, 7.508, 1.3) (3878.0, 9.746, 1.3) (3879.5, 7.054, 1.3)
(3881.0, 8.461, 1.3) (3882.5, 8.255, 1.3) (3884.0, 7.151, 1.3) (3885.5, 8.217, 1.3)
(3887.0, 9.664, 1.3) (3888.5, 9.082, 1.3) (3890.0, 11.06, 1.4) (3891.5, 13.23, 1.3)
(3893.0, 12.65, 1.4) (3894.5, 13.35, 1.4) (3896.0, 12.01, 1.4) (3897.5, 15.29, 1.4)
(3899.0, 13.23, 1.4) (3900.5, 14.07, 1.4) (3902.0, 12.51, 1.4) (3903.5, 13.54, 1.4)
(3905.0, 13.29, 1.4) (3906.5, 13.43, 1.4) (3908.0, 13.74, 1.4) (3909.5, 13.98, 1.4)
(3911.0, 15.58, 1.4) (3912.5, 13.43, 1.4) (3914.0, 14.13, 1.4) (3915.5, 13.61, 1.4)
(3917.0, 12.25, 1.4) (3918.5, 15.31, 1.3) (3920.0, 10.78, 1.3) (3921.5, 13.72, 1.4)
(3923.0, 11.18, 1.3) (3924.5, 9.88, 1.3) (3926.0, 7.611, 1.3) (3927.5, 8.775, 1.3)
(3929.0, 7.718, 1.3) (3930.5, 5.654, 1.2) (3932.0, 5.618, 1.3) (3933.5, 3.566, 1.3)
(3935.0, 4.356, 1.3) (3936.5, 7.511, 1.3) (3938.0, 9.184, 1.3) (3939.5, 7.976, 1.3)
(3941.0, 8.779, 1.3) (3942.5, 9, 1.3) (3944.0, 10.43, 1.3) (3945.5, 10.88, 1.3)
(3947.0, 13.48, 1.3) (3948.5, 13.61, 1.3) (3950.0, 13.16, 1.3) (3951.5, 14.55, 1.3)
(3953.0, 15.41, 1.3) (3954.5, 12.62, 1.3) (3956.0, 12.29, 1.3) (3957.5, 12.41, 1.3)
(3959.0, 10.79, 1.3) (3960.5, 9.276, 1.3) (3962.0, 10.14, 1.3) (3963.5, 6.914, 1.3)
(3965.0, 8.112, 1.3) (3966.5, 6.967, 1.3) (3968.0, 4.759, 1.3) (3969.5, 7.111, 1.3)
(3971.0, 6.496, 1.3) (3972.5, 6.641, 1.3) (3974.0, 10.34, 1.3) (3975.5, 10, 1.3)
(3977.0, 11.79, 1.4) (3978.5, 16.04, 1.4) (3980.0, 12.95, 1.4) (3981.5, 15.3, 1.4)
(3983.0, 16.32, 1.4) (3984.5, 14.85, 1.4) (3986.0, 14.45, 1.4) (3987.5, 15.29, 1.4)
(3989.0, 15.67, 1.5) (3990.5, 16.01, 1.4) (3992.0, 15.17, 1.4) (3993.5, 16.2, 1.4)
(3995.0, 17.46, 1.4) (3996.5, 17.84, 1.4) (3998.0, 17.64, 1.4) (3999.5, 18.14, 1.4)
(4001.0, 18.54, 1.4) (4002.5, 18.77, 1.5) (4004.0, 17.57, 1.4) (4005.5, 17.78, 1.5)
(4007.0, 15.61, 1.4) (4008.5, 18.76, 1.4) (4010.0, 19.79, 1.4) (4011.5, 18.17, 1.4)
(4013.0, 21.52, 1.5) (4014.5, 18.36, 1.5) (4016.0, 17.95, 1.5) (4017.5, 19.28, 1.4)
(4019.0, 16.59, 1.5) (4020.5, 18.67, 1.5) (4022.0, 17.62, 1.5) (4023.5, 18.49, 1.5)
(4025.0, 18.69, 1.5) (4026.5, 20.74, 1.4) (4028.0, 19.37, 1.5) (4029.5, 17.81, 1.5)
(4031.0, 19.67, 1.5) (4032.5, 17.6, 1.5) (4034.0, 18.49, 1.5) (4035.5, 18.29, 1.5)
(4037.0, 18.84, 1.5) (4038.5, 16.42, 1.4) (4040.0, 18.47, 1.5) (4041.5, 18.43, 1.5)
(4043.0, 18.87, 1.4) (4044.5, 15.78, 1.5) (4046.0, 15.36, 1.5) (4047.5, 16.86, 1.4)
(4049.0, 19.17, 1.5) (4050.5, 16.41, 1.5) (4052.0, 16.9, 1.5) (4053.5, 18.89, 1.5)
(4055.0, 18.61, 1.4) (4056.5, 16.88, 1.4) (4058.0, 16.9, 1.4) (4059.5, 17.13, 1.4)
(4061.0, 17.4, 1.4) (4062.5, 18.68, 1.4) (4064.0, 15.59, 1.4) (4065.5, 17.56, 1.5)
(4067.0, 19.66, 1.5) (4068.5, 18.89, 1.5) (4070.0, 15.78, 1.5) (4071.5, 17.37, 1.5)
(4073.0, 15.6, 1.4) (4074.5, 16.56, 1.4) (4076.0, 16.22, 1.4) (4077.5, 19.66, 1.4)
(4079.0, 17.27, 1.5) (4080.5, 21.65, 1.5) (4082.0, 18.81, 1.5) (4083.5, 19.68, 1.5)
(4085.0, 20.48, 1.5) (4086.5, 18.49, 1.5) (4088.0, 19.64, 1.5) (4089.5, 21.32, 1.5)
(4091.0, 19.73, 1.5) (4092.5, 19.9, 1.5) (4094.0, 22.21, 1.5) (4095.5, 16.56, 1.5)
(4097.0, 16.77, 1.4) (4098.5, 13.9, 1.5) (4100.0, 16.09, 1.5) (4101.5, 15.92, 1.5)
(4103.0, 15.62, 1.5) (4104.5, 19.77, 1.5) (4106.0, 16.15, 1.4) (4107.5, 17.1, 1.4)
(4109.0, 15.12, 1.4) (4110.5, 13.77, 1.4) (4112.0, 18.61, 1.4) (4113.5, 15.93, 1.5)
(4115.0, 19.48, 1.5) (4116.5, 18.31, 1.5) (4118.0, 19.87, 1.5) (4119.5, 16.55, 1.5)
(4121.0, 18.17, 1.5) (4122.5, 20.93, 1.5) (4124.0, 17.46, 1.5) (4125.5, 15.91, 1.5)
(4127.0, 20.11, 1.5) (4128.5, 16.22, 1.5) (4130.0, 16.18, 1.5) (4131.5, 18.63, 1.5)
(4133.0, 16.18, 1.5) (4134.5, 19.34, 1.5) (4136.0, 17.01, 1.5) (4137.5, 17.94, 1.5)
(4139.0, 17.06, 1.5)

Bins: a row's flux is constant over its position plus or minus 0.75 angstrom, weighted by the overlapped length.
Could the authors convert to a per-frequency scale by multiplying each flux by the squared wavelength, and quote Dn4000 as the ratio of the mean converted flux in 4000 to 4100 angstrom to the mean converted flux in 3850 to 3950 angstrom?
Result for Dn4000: 1.9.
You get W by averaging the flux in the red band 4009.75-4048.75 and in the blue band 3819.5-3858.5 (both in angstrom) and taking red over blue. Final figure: 2.16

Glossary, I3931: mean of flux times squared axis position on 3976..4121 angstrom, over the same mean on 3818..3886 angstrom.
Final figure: 2.2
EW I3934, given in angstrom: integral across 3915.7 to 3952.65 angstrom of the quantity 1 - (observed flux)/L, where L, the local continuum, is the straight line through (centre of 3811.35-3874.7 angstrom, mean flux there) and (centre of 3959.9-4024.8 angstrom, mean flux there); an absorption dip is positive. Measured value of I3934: 7.6 angstrom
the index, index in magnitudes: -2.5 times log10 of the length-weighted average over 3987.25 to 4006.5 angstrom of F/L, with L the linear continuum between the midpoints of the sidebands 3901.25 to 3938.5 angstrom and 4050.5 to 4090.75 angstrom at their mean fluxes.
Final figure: -0.17 mag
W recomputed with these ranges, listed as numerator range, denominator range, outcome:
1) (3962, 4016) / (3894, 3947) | 1.30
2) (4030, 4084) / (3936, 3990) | 1.59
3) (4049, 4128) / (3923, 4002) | 1.57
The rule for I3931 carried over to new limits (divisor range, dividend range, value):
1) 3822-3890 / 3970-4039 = 2.03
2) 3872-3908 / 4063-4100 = 1.84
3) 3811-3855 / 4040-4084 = 2.29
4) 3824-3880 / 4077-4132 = 2.31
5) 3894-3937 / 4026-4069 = 1.69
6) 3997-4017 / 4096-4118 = 0.96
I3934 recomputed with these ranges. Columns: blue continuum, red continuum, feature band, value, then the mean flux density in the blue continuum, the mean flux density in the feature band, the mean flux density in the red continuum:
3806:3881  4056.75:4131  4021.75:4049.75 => -4.2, 9.13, 18.2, 17.8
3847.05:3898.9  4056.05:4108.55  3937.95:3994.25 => 7.9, 9.99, 11.6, 17.9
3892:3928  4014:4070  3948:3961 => 1.6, 12.8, 12.7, 18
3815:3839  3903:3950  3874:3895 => 0.1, 8.08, 9.57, 10.7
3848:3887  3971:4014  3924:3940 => 7.1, 9.32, 7.02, 15.7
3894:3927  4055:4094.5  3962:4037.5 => 2.3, 13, 15.6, 18.4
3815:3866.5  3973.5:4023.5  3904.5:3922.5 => -1.7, 8.86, 13.6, 16.6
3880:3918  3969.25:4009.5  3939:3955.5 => 2.2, 12.2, 11.9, 14.9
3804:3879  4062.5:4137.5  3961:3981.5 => 6.4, 9.24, 9.33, 17.8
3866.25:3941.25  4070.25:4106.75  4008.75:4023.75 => -3.5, 10.5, 18.7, 18.1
